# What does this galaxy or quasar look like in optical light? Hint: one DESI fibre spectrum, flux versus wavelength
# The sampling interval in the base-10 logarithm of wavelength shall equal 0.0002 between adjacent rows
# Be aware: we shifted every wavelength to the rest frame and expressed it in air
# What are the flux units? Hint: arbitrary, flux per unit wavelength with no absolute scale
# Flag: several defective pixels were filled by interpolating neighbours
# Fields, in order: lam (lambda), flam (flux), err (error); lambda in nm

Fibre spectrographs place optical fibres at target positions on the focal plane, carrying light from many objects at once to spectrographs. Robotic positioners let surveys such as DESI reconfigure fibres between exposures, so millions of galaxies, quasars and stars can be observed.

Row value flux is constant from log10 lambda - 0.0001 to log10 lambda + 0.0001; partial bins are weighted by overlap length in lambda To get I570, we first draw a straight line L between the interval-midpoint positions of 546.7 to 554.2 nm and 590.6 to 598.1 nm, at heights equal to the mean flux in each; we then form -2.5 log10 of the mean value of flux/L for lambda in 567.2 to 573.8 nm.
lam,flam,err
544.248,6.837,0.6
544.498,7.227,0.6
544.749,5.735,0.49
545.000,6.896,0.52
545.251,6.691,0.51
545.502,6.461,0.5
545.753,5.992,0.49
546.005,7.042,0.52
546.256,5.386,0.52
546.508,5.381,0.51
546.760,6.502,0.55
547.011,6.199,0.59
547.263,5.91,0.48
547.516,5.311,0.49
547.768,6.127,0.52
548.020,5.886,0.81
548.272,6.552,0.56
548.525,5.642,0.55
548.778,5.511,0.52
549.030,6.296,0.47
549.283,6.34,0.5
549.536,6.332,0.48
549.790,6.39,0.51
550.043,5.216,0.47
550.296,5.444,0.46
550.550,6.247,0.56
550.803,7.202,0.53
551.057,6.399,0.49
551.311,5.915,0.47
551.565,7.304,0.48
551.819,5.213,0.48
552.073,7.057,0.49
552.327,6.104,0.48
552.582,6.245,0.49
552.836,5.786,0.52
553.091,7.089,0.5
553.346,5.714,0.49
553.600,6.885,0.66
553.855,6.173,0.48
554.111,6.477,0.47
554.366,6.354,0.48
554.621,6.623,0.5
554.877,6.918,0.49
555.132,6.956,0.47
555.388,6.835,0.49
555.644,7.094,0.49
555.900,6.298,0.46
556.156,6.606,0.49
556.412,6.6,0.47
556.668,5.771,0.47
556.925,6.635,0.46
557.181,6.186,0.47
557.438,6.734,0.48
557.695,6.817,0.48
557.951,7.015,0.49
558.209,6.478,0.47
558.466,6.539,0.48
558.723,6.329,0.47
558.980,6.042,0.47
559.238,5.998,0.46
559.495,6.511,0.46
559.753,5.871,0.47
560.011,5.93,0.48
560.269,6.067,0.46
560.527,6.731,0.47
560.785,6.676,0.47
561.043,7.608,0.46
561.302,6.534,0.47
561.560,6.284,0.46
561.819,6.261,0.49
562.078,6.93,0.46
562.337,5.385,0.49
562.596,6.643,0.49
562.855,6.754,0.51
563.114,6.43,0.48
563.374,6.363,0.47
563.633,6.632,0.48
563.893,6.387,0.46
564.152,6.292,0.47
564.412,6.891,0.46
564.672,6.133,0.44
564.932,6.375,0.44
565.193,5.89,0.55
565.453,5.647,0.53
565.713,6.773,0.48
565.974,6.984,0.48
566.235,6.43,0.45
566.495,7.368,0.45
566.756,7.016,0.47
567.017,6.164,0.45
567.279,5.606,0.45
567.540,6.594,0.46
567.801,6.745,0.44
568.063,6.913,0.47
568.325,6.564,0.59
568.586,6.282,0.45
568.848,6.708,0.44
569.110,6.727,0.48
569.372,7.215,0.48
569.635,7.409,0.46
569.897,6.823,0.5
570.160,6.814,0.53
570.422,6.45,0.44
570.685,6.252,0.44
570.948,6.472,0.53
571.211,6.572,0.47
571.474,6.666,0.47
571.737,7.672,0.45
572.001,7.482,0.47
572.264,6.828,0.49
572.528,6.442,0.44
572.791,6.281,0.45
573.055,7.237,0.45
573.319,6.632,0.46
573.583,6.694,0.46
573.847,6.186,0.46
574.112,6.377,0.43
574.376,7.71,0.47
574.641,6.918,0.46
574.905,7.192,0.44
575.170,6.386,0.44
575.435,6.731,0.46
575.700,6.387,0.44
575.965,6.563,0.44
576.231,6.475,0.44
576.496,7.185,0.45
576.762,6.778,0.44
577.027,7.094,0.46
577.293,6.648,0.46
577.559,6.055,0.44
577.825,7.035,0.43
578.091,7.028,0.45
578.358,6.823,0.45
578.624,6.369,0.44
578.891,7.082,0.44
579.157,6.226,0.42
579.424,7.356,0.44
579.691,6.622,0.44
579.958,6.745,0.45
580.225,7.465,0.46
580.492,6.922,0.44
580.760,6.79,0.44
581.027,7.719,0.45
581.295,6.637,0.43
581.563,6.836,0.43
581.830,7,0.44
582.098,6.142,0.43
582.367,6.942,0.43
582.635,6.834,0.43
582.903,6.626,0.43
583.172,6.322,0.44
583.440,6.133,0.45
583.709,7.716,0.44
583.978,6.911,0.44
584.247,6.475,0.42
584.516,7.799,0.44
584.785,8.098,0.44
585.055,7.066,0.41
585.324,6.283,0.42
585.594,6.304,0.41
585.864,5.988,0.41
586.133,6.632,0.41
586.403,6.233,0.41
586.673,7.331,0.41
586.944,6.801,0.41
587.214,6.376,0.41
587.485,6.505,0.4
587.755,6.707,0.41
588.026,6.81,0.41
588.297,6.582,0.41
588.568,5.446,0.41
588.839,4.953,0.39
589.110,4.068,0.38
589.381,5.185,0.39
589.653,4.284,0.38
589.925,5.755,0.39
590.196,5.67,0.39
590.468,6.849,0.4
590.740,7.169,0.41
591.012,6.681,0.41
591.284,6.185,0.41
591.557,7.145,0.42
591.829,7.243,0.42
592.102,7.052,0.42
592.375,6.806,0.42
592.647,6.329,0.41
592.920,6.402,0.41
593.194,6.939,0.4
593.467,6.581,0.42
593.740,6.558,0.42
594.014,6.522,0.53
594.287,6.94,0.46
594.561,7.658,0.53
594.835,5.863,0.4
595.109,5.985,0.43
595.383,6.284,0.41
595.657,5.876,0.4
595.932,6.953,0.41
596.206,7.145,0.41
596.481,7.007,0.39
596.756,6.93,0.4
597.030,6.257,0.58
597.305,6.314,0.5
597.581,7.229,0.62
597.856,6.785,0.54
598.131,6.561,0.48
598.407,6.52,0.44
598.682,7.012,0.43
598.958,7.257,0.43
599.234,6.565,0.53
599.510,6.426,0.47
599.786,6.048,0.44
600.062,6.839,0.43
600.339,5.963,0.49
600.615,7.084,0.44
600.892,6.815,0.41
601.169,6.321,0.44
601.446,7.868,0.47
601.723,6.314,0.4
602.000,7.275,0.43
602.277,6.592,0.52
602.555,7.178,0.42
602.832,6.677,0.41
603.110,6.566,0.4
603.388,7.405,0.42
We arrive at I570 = -0.05 mag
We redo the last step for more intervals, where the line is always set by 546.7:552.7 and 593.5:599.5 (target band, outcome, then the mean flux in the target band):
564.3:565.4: 0.01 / 6.26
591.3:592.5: -0.06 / 6.97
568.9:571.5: -0.06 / 6.74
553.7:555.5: -0.07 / 6.62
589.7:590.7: 0.10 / 6.04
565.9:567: -0.09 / 6.87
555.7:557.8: -0.04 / 6.47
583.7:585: -0.13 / 7.35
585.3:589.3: 0.06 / 6.18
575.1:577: -0.04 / 6.68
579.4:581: -0.08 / 7.01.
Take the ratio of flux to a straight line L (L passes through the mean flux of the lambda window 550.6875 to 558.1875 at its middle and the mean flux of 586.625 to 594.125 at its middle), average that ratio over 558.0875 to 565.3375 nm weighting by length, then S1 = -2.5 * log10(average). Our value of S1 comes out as 0.01 mag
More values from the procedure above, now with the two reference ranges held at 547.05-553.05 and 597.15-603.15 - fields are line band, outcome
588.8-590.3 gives 0.31 mag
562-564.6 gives -0.03 mag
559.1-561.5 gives -0.03 mag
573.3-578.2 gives -0.05 mag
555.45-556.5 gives -0.08 mag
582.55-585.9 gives -0.05 mag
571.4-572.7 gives -0.10 mag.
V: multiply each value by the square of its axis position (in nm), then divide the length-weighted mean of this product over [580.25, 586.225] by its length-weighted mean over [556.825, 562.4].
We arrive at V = 1.2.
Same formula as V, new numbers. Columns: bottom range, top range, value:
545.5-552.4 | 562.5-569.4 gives 1.13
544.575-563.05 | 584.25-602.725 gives 1.19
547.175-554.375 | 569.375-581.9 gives 1.21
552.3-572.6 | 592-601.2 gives 1.14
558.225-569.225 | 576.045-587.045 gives 1.12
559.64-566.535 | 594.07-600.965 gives 1.16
